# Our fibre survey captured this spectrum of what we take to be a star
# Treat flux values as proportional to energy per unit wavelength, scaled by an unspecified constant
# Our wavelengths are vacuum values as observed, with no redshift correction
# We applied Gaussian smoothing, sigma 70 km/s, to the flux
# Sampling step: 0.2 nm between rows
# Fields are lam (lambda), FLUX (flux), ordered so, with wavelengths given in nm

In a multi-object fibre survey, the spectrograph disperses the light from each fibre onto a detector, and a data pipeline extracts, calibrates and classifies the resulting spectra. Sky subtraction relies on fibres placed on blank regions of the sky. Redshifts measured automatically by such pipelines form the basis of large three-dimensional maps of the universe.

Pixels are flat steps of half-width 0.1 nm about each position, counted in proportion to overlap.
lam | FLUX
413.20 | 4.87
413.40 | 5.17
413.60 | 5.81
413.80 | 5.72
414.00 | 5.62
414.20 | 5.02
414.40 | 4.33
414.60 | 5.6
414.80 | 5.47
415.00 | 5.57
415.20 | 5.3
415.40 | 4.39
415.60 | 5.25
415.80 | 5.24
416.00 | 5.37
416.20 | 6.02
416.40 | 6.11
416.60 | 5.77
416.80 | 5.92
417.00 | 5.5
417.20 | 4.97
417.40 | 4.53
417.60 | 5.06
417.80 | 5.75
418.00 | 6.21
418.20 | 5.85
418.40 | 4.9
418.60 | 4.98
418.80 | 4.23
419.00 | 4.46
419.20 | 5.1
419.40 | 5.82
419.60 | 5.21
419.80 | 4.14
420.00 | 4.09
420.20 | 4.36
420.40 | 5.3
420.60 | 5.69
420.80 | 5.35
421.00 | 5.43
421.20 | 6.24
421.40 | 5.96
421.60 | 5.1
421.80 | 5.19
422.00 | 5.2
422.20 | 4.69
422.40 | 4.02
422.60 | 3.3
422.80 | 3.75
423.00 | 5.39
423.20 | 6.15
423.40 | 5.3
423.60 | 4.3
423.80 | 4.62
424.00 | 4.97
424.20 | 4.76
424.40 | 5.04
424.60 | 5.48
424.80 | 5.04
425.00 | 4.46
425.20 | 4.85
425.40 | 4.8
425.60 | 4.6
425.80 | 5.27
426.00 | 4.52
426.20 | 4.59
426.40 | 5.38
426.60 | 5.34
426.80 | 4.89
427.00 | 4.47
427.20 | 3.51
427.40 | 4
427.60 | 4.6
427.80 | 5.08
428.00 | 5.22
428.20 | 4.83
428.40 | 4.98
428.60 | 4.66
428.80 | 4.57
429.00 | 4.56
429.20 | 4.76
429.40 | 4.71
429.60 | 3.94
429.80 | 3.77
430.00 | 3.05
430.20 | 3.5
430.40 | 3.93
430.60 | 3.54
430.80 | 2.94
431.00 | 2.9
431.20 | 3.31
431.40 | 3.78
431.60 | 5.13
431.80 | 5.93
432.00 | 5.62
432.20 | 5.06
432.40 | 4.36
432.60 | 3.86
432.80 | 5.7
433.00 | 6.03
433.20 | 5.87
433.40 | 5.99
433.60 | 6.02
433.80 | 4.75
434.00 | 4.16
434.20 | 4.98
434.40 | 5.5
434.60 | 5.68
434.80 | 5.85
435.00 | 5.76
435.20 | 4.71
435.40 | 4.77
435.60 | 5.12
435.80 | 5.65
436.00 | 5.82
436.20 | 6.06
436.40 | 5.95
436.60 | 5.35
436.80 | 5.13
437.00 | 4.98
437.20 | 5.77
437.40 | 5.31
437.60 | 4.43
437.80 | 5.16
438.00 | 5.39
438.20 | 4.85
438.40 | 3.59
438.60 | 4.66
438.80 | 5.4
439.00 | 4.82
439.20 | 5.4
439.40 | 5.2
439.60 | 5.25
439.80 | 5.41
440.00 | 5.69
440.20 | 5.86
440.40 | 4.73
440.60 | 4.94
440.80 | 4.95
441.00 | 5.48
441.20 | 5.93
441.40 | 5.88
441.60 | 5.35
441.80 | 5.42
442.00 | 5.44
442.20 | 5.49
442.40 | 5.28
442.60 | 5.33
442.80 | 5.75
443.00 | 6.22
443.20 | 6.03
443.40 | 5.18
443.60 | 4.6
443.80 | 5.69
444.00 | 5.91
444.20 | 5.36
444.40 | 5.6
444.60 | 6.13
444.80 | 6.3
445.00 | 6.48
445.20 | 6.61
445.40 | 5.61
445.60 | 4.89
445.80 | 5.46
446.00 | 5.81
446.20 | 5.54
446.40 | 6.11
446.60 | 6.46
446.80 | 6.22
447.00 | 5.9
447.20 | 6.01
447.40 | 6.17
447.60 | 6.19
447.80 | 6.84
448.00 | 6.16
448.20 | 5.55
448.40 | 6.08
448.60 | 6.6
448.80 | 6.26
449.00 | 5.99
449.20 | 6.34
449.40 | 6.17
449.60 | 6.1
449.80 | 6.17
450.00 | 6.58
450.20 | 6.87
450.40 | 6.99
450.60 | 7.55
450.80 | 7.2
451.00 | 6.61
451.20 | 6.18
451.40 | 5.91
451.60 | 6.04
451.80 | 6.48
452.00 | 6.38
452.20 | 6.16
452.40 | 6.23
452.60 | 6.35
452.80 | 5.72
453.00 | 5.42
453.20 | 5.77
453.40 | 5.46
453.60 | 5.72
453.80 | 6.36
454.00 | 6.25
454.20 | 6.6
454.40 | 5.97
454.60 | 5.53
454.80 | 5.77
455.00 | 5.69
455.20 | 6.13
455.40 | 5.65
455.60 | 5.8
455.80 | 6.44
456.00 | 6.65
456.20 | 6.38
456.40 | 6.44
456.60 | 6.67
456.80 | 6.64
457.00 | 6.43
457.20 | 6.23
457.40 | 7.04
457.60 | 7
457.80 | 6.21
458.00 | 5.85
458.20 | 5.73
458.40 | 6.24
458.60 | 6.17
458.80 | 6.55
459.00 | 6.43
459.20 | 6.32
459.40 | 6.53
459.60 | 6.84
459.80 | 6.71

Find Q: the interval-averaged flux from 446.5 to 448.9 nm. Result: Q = 6.2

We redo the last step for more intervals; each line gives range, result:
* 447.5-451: 6.45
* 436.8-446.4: 5.42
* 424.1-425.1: 4.96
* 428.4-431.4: 3.9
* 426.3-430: 4.58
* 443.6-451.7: 6.15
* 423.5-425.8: 4.83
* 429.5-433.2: 4.29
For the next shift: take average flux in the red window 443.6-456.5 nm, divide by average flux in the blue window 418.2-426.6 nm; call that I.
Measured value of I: 1.24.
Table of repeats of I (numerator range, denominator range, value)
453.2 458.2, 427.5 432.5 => 1.42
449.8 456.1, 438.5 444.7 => 1.14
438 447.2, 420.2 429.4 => 1.13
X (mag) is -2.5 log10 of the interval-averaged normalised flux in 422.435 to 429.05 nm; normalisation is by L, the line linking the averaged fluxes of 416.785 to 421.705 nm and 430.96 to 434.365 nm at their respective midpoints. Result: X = 0.07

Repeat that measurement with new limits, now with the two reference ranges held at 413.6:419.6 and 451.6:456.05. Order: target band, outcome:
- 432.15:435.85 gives 0.08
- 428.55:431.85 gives 0.35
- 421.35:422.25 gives 0.04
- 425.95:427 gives 0.12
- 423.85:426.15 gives 0.13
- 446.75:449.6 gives -0.05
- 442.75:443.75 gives 0.05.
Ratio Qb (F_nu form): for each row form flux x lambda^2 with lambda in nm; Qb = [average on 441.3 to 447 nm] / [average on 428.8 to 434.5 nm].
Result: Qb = 1.3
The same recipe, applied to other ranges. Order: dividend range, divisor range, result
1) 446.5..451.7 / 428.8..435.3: 1.47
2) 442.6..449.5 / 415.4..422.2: 1.28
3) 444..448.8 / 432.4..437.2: 1.18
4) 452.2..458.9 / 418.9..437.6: 1.43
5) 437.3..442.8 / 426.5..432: 1.27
